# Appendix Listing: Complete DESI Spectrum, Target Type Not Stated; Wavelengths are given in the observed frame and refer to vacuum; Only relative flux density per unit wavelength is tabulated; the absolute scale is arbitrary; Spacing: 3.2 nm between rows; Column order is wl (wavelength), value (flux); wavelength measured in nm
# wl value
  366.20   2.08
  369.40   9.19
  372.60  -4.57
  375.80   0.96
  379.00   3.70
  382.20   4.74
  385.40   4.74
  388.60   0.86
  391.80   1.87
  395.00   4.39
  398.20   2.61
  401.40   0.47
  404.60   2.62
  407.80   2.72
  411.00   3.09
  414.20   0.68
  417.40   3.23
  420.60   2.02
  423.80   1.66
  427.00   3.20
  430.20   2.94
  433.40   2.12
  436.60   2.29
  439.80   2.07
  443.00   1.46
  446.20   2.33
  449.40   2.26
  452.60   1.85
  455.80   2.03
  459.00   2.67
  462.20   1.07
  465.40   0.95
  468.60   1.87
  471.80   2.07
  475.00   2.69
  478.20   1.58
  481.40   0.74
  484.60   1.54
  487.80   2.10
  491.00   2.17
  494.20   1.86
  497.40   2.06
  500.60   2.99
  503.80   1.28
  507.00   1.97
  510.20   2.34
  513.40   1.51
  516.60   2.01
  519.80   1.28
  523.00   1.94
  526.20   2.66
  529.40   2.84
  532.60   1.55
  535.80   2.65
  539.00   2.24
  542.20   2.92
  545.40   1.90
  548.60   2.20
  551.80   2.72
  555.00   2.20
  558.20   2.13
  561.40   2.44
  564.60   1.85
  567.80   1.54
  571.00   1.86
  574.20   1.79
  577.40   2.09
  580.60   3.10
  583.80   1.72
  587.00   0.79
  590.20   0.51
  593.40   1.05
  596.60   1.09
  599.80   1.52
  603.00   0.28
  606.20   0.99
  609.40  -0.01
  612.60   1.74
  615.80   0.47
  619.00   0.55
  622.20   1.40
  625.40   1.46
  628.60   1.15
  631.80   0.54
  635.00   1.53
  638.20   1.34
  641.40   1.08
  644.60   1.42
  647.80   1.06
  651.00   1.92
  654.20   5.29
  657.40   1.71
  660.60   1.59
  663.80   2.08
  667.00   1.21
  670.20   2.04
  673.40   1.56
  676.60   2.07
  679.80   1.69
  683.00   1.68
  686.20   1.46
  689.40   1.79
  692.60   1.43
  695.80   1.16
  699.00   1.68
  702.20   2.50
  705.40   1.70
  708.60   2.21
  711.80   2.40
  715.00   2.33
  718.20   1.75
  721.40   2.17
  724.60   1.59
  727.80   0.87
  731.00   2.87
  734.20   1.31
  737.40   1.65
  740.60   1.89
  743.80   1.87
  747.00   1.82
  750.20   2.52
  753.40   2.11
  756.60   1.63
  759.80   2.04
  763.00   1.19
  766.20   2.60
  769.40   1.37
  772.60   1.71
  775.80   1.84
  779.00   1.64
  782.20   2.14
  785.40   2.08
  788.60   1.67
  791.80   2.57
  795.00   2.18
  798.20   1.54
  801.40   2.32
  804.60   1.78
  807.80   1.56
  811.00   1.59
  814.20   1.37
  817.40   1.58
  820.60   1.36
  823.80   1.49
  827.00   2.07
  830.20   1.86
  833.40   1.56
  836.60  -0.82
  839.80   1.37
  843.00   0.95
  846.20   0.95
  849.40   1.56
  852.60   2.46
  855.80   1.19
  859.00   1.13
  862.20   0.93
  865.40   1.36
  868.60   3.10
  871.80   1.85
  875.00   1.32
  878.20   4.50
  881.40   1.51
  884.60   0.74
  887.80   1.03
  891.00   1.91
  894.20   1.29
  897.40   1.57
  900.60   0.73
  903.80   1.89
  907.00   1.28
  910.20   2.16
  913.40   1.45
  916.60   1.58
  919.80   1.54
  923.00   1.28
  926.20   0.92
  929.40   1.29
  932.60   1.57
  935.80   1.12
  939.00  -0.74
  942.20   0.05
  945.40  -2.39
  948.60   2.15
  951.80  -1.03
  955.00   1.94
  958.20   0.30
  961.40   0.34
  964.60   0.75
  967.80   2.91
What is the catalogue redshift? 0.751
